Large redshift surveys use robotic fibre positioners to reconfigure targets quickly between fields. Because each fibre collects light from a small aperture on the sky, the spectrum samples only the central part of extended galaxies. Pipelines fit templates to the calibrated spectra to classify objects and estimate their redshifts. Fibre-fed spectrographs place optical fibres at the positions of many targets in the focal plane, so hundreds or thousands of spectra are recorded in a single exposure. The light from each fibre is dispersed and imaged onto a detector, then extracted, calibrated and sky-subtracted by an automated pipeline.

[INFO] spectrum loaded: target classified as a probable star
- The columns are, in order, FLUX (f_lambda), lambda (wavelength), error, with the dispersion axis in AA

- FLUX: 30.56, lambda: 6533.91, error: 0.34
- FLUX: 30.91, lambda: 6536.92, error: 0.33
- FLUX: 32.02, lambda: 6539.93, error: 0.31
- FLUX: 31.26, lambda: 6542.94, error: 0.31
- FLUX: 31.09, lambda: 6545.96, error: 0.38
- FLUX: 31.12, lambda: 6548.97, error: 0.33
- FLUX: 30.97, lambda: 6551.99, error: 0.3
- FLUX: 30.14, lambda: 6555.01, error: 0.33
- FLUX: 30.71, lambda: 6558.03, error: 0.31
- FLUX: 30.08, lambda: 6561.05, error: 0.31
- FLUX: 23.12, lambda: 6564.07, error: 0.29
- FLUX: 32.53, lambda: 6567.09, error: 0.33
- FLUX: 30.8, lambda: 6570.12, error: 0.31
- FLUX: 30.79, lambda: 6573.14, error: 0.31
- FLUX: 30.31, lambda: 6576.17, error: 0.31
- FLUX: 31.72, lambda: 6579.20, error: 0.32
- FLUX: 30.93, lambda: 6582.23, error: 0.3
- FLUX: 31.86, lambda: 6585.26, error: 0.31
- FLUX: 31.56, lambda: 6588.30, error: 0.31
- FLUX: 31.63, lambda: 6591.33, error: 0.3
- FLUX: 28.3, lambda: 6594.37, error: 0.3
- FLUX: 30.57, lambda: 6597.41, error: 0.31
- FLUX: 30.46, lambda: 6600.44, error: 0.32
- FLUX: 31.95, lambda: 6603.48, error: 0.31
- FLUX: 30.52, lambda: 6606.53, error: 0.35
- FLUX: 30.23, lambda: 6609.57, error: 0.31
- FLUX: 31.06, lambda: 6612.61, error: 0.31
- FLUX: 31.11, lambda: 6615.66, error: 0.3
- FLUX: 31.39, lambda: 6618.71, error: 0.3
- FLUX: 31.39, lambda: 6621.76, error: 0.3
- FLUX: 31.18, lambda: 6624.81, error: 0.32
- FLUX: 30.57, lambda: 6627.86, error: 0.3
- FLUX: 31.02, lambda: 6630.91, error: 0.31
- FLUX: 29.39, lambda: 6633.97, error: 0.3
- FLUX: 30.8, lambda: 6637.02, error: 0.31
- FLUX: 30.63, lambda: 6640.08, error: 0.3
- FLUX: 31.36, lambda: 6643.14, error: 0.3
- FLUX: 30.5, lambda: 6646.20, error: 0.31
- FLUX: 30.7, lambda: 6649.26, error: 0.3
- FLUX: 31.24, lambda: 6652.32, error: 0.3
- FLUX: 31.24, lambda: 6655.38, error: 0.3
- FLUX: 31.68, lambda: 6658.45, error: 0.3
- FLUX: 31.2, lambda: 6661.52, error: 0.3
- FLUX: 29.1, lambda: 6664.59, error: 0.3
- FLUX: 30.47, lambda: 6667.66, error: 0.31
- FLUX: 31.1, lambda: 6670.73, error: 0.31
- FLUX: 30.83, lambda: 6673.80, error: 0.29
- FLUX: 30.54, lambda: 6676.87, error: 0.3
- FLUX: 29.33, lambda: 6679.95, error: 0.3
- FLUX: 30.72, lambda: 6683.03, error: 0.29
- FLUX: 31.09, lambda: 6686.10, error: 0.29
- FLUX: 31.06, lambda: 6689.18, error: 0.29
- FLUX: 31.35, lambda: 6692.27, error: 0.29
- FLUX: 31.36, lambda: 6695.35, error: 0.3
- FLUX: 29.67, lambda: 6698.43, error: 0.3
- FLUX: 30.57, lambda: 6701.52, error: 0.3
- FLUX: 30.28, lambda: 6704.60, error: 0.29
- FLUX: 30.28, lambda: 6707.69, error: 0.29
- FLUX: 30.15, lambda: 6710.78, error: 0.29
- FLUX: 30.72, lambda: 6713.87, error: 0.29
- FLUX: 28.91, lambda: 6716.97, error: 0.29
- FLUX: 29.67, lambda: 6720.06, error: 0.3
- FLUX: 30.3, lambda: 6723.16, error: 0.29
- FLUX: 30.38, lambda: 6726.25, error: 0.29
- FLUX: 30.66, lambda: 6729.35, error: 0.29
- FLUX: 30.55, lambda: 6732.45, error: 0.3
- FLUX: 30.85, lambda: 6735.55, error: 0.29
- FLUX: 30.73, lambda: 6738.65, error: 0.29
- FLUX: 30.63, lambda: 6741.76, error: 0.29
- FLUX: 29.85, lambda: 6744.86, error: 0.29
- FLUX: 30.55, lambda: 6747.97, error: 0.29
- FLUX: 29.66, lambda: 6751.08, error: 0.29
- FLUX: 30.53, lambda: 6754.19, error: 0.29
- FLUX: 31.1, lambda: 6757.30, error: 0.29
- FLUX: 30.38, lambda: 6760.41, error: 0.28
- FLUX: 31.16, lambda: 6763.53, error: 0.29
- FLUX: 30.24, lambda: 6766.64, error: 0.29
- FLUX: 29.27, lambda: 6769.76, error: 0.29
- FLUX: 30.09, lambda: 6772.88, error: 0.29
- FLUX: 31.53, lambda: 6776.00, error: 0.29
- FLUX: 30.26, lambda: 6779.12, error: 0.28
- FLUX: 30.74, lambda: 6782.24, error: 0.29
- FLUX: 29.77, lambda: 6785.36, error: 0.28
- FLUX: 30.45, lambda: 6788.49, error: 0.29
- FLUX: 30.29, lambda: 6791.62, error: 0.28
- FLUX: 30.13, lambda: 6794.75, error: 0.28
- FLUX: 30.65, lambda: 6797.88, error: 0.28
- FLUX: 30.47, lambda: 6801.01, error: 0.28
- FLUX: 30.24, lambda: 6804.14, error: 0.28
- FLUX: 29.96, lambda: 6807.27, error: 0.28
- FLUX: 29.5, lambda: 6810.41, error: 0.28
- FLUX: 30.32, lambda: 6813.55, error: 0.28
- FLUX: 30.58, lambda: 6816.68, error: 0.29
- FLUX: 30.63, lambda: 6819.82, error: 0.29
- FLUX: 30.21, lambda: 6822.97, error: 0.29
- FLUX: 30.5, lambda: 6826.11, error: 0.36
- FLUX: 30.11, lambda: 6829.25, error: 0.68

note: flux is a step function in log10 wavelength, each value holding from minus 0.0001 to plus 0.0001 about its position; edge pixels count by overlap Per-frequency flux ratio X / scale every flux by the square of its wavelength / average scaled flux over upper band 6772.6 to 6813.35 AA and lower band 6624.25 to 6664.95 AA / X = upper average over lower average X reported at 1.03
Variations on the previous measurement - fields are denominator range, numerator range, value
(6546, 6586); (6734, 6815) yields 1.06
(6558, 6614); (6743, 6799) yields 1.05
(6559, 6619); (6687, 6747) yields 1.04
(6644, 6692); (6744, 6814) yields 1.02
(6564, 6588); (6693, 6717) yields 1.03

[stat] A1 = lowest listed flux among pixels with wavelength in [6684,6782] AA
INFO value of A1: 28.91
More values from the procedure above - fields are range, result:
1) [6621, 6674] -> 29.1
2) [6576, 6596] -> 28.3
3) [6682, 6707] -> 29.67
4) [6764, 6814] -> 29.27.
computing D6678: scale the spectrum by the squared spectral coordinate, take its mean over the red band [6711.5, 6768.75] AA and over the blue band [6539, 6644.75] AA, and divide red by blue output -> 1.03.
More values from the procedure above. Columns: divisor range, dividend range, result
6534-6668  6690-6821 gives 1.04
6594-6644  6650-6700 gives 1.02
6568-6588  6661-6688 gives 1.01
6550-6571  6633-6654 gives 1.06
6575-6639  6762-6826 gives 1.04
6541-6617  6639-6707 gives 1.03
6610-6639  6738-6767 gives 1.03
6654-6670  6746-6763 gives 1.02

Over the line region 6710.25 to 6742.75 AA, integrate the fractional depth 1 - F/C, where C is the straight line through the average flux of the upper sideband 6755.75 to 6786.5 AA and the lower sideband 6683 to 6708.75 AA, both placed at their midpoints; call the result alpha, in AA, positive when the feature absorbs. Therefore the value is 0.3 AA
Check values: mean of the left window 30.7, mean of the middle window 30.3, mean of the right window 30.5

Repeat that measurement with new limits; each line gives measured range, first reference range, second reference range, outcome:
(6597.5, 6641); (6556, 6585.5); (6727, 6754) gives -0.8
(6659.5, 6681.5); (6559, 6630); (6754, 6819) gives 0.1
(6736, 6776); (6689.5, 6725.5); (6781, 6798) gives -0.1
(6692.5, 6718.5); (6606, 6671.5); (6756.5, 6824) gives 0.3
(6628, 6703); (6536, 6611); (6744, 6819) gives -0.5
